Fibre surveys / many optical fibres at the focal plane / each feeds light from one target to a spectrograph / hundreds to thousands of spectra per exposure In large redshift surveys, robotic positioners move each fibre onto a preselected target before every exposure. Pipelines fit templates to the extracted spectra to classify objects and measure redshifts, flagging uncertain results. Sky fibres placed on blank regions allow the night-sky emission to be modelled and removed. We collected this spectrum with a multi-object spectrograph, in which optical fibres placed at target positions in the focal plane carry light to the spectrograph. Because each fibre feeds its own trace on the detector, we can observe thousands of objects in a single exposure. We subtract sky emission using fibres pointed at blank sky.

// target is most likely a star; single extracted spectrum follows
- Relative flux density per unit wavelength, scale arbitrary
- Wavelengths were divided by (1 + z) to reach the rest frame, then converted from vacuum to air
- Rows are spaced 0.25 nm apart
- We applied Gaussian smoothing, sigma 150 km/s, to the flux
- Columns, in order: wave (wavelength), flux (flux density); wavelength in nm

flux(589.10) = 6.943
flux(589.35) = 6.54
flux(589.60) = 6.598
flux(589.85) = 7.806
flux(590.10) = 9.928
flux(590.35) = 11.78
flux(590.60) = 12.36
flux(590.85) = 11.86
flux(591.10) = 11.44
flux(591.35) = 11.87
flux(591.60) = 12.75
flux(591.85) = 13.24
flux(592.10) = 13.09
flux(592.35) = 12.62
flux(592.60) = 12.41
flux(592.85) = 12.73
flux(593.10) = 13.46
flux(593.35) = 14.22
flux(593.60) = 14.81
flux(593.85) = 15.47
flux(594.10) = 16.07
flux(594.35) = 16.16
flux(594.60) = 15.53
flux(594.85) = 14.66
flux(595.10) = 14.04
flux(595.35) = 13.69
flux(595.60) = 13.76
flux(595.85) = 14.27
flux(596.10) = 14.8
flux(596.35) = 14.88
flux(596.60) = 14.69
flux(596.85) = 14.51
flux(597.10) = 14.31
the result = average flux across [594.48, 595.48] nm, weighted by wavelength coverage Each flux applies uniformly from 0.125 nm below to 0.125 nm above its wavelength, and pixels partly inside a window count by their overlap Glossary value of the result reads 14.5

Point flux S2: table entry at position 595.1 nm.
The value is 14.04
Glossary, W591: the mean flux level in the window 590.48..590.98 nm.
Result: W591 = 12.1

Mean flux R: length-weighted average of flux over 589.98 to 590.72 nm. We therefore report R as 11.4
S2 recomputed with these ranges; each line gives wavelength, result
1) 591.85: 13.24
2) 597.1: 14.31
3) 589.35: 6.54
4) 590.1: 9.928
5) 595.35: 13.69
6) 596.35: 14.88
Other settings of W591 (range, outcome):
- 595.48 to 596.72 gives 14.5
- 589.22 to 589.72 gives 6.57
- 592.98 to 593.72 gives 14.2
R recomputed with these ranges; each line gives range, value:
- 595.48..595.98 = 14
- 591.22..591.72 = 12.3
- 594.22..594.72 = 15.9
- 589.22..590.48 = 8.54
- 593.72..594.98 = 15.6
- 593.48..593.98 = 15.2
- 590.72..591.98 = 12.2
